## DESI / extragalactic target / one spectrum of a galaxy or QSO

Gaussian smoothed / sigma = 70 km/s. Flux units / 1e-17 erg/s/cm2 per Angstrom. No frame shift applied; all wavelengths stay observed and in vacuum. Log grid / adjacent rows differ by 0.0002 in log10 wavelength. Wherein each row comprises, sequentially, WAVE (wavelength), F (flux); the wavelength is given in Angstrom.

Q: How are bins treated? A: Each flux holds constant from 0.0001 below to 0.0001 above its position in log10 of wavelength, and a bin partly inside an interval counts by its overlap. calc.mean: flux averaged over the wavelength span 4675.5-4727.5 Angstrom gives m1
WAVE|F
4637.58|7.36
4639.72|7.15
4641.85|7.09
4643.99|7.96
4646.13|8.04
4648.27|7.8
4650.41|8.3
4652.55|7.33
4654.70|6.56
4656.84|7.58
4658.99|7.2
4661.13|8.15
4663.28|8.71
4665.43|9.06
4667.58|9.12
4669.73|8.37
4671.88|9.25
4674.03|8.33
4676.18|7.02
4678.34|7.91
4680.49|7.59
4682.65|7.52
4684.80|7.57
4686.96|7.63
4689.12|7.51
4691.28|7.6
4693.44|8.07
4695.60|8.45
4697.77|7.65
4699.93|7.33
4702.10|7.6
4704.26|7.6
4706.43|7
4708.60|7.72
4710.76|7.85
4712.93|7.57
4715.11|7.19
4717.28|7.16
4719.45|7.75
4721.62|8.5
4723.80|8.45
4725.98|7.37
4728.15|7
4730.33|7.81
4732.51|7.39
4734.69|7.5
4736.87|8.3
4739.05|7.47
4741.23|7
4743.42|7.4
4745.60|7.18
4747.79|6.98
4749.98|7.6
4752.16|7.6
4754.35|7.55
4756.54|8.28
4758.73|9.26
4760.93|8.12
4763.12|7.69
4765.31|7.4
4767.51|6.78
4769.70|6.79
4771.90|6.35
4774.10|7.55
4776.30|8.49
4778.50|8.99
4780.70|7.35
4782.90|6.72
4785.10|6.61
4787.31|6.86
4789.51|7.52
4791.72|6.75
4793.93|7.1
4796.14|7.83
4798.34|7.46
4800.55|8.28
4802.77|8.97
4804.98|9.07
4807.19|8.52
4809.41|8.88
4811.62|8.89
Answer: 7.65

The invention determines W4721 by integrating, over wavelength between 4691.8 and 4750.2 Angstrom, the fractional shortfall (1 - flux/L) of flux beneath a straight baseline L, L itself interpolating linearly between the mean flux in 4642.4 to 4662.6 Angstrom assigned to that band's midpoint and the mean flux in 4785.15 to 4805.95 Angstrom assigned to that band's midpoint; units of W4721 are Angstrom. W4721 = 0.67 Angstrom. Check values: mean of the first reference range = 7.66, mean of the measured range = 7.59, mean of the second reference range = 7.69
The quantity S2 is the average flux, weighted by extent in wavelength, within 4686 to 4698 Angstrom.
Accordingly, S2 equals 7.83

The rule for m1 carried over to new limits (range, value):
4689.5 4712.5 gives 7.68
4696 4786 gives 7.57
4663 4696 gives 8.09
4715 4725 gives 7.87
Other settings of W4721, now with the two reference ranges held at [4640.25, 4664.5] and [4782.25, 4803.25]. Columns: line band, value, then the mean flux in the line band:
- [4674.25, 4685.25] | 0.08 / 7.59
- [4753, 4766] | -1.06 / 8.06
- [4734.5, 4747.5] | 0.09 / 7.44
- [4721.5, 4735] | -0.27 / 7.67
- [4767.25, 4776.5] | 0.40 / 7.1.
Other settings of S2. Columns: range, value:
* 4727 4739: 7.59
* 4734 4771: 7.58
